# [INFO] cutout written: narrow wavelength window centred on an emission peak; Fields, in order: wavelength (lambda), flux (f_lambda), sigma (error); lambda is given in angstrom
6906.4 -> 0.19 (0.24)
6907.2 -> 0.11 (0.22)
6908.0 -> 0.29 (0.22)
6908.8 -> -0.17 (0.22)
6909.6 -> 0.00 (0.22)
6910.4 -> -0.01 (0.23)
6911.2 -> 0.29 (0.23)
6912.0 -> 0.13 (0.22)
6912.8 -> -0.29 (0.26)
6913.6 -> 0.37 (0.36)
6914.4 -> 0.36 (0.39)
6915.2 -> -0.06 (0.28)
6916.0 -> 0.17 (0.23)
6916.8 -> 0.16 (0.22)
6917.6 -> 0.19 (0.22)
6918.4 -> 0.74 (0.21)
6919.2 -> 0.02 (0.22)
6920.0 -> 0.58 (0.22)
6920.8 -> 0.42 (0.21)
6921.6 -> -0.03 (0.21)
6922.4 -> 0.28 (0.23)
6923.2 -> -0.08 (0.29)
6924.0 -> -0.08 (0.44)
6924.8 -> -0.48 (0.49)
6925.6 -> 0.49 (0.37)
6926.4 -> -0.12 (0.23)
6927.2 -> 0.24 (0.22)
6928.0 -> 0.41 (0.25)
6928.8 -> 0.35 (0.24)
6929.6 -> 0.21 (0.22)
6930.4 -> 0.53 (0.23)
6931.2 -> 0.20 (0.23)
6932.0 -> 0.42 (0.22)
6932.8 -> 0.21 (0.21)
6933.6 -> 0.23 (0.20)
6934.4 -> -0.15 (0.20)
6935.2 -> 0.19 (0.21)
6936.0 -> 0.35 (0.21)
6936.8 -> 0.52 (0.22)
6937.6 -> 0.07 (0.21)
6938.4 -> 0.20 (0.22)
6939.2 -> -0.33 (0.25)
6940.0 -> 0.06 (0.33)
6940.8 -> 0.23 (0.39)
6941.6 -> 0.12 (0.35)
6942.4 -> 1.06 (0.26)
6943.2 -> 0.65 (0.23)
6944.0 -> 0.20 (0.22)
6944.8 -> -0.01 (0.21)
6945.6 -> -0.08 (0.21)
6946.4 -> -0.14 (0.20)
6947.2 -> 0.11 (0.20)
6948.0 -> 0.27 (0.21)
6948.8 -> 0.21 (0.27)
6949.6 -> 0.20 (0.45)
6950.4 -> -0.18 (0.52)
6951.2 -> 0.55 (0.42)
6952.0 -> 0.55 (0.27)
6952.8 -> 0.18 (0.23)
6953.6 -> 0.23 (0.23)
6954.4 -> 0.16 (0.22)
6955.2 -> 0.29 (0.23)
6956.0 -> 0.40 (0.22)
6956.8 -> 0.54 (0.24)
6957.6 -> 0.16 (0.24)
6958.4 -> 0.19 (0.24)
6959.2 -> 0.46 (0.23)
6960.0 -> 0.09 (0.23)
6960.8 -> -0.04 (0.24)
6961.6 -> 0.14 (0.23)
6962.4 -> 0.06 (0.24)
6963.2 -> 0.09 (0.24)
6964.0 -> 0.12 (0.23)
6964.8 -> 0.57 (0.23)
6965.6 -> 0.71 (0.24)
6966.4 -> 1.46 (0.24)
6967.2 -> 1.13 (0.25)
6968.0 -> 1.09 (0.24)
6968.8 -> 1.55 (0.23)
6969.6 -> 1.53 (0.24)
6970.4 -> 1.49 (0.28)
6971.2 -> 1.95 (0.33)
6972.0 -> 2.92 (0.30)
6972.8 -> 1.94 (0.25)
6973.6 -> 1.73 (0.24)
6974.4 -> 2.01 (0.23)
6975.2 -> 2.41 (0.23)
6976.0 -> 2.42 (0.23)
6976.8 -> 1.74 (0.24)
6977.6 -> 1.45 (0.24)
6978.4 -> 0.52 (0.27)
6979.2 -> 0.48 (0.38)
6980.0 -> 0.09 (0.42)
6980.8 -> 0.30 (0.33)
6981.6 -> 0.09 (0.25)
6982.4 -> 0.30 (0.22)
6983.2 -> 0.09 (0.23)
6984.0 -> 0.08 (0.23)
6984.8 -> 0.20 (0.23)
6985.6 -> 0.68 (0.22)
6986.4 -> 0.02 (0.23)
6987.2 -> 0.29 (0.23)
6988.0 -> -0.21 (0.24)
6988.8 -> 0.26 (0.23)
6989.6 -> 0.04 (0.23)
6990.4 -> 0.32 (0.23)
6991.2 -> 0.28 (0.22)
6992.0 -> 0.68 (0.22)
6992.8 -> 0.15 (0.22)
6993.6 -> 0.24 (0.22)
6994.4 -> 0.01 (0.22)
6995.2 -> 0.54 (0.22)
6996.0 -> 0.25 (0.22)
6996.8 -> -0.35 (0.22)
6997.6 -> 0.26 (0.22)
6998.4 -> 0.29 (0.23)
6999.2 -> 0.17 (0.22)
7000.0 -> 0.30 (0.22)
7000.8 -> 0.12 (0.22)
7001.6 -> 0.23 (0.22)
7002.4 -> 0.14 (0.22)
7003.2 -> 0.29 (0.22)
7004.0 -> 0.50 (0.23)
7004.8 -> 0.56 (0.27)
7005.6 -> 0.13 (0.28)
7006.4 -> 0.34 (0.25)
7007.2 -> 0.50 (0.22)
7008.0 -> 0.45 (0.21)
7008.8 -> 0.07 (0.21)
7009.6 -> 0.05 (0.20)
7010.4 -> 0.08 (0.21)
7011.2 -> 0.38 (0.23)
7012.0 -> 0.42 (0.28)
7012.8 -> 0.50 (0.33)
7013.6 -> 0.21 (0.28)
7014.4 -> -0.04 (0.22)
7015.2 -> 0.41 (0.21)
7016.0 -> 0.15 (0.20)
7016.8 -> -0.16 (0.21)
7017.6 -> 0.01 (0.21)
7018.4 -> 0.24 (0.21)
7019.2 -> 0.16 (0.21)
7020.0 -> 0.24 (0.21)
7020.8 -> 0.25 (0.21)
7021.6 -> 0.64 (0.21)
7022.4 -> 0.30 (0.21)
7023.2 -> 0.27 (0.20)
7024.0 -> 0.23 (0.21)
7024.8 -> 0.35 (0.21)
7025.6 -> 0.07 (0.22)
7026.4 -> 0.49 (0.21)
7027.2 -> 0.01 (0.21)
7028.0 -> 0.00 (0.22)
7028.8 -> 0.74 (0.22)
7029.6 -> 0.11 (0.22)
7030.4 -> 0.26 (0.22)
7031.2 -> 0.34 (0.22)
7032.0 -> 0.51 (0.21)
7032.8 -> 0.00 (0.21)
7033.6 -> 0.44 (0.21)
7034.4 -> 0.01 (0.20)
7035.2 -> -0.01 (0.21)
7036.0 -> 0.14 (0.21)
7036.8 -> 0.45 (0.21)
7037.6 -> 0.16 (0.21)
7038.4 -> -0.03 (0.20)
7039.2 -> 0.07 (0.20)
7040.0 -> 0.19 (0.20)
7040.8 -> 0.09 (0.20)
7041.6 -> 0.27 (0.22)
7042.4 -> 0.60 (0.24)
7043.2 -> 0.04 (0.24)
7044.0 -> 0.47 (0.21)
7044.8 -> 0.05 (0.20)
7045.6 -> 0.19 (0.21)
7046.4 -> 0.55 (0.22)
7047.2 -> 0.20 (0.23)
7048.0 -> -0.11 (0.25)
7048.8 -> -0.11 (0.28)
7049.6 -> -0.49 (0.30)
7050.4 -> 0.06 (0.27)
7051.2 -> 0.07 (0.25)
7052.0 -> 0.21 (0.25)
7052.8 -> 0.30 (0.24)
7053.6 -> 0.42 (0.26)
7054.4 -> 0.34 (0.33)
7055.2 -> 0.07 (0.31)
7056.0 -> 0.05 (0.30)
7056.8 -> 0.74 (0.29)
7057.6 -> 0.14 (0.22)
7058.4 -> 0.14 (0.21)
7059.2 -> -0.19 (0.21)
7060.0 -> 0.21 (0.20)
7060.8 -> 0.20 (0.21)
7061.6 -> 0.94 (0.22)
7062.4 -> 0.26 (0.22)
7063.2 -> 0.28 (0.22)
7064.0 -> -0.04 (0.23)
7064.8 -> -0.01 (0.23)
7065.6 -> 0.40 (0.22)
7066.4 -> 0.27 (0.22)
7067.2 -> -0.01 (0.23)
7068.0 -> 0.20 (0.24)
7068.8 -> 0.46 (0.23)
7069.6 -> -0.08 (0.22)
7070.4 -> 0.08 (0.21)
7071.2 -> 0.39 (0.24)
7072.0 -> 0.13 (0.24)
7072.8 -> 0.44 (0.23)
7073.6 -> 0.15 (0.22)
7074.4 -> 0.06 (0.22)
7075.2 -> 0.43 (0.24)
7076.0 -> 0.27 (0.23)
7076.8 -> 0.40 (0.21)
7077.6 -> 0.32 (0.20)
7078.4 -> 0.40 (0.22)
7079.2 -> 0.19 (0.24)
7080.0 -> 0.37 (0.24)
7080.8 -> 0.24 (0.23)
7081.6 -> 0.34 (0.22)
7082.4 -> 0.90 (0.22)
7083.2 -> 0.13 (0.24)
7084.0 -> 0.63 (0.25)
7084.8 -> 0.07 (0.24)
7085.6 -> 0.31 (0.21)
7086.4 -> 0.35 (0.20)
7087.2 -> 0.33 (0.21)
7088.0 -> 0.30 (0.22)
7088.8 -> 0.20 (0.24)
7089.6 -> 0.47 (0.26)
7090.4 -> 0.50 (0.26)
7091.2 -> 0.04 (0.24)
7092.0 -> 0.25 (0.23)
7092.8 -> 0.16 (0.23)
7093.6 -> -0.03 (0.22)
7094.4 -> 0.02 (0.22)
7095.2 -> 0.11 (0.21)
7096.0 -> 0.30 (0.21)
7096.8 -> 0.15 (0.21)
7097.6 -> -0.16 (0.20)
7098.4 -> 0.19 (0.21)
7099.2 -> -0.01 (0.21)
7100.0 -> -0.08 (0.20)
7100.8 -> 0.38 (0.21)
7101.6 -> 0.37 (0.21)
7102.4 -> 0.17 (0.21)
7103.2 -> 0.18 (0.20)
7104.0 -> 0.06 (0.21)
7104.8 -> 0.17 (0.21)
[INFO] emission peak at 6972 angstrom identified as [O II]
